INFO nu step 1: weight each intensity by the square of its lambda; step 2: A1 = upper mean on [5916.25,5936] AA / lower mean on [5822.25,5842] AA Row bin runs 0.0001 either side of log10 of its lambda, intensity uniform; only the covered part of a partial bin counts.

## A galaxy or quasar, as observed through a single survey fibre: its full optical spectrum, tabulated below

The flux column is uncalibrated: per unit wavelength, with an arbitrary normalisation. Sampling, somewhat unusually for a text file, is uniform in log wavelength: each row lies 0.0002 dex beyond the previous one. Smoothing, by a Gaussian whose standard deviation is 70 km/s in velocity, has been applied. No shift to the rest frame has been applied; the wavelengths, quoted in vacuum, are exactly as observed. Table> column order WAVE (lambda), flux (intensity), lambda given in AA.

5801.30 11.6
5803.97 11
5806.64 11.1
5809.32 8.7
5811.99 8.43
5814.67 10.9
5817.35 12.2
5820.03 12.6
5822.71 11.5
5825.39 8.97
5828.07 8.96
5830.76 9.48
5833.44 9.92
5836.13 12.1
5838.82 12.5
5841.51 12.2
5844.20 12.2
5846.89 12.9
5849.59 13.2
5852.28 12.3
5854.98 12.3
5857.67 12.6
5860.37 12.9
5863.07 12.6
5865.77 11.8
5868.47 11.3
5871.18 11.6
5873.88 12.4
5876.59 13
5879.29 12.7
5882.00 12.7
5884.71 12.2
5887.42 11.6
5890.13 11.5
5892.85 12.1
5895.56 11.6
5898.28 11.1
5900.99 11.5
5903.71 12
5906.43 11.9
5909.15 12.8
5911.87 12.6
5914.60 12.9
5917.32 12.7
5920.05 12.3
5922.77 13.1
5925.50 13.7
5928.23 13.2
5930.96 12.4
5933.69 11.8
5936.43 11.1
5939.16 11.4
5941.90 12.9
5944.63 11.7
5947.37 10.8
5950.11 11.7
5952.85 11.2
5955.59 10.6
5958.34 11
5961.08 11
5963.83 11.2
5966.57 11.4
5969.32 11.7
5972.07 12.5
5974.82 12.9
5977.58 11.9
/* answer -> 1.2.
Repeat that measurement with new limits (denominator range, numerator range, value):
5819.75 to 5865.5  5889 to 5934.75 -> 1.08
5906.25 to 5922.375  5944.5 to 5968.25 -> 0.90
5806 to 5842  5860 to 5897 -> 1.16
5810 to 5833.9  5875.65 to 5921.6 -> 1.21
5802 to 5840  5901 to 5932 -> 1.23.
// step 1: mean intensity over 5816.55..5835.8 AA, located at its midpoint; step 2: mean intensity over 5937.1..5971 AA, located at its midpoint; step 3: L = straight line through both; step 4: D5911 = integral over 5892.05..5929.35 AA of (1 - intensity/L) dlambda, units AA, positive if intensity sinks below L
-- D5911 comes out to -4.3 AA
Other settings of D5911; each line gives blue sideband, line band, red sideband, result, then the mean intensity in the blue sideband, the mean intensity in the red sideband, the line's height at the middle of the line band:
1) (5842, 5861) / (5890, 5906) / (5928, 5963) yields 0.6 AA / 12.6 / 11.5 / 12.1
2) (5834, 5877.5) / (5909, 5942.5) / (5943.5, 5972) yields -2.6 AA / 12.3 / 11.3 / 11.6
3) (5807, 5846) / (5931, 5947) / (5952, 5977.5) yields -0.5 AA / 10.8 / 11.5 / 11.4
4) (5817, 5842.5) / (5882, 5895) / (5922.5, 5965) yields -0.6 AA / 11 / 11.8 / 11.4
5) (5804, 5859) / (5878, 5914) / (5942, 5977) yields -2.0 AA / 11.2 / 11.5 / 11.4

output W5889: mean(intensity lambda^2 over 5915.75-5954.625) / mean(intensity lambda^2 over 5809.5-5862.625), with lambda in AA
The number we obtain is 1.10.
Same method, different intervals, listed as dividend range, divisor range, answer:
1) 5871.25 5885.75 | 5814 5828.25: 1.16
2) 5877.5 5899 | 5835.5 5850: 0.97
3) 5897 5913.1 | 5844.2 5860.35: 0.97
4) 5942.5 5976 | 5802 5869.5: 1.05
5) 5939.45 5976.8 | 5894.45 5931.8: 0.95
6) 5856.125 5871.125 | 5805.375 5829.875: 1.20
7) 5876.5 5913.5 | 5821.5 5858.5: 1.07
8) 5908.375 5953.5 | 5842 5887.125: 1.01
